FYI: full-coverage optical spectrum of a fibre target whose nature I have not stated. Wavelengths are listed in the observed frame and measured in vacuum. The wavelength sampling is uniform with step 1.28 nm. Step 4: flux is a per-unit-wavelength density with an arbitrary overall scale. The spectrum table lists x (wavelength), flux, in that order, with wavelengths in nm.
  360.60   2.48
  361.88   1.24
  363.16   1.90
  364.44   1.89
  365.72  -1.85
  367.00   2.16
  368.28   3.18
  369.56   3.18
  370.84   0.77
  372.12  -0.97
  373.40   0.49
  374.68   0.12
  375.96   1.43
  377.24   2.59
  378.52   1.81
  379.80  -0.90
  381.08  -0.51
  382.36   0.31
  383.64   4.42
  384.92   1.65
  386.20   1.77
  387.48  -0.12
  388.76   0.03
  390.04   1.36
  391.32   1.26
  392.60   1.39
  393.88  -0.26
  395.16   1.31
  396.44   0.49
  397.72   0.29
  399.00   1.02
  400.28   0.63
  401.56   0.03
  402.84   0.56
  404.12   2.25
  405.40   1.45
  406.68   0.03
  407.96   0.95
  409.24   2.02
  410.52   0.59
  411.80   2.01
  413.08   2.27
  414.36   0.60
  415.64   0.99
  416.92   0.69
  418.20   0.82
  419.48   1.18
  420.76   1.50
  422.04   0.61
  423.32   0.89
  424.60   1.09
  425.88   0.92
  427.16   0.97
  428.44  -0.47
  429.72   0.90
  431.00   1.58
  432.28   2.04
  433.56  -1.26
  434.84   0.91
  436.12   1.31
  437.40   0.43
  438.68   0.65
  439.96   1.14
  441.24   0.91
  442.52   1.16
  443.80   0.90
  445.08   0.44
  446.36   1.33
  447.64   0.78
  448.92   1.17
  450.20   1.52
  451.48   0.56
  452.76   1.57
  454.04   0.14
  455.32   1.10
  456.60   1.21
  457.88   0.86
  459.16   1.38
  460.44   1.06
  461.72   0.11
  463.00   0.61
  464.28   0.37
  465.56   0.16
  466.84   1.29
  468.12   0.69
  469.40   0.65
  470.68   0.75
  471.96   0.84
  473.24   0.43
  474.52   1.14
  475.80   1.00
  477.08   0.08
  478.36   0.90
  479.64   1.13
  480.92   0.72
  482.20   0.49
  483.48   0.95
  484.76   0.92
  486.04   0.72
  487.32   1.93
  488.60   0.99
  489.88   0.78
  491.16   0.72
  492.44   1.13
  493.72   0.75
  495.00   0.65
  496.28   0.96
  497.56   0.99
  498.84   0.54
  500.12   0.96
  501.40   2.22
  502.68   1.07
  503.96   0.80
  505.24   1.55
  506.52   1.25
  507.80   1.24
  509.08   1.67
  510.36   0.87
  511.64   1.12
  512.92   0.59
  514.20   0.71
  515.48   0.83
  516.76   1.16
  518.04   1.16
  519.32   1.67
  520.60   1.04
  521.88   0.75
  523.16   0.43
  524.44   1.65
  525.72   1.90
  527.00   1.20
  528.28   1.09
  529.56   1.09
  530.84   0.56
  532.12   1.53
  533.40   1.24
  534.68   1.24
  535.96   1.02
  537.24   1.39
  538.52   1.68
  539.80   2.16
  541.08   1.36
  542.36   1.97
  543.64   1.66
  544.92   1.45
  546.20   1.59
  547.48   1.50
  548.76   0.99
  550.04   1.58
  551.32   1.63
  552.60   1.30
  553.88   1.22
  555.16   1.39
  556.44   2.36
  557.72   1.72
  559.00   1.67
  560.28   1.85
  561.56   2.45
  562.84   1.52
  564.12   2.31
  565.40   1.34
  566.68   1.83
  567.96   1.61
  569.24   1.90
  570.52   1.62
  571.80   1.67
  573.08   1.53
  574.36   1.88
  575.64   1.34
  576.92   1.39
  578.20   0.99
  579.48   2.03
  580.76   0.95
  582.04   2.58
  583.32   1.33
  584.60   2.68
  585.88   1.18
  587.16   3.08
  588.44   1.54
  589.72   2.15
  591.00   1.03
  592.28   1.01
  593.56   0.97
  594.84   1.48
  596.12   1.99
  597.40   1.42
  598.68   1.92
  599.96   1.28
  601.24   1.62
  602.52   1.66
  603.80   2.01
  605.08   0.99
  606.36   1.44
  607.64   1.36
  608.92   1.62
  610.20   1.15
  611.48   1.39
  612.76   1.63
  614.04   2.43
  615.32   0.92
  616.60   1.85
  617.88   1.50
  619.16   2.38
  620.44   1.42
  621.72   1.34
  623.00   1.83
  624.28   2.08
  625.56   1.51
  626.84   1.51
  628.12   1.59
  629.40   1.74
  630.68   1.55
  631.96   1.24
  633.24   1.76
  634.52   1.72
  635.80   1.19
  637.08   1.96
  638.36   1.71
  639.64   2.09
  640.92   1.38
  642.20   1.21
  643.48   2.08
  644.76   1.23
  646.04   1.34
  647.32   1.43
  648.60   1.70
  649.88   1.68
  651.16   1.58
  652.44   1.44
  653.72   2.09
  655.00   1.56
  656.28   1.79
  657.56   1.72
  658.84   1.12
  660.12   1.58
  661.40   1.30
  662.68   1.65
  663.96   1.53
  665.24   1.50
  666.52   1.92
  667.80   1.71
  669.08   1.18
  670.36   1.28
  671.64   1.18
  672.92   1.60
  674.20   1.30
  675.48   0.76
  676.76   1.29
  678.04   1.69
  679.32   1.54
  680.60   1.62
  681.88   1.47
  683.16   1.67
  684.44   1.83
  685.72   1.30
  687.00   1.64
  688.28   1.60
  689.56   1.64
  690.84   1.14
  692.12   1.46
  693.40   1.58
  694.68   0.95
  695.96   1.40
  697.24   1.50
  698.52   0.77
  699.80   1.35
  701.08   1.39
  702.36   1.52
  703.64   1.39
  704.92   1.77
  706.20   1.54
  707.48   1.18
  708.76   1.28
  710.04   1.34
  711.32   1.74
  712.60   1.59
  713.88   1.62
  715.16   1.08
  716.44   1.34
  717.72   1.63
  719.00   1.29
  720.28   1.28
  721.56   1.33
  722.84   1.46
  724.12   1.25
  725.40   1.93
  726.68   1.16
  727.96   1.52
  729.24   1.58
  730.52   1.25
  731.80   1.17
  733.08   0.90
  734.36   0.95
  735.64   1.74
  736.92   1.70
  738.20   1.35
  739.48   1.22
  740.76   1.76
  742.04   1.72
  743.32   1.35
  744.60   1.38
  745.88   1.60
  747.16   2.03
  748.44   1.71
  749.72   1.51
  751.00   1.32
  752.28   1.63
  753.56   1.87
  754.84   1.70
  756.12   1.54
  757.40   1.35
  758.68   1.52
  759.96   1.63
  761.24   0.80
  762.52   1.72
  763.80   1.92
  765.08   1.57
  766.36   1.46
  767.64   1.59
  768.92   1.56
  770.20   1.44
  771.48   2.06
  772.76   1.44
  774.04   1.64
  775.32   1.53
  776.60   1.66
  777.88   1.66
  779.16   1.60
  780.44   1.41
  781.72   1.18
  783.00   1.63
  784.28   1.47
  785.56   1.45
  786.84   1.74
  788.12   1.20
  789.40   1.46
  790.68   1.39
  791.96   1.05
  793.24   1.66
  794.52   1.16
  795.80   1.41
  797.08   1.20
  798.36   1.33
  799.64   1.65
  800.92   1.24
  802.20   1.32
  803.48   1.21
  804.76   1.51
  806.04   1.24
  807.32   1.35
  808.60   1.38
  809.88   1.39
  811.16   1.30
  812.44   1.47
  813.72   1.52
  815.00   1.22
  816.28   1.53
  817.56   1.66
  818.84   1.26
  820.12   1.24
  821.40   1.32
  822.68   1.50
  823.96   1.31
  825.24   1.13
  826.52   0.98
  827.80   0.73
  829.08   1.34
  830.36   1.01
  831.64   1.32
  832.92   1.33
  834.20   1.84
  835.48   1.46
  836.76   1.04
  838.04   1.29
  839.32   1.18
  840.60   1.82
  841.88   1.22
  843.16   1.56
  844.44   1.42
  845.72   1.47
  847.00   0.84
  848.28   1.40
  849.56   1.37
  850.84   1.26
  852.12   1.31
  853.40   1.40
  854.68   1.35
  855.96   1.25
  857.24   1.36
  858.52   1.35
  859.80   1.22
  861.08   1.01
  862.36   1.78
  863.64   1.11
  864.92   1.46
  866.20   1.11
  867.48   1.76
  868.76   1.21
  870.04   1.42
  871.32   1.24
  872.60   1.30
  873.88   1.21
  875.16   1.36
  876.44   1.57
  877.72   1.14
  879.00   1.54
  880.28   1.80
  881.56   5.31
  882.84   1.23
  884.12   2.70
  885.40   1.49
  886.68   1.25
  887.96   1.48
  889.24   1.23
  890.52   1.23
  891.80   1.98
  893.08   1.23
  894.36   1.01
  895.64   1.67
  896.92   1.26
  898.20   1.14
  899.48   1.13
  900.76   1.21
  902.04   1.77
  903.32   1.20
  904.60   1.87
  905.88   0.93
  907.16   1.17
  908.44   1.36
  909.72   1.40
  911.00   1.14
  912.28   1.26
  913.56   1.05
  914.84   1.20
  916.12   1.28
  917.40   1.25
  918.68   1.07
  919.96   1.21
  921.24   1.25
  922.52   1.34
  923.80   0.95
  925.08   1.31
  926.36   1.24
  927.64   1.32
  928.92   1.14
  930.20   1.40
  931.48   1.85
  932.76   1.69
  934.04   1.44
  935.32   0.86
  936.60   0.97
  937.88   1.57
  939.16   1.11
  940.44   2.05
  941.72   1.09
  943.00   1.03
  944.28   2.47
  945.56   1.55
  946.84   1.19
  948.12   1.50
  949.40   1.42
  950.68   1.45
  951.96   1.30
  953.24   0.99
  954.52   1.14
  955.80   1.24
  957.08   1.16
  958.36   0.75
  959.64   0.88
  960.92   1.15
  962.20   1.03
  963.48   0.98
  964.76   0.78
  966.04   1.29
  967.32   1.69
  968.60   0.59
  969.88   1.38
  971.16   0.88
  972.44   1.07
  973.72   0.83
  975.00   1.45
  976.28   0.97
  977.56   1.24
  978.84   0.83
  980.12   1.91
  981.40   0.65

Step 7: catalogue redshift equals 0.34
